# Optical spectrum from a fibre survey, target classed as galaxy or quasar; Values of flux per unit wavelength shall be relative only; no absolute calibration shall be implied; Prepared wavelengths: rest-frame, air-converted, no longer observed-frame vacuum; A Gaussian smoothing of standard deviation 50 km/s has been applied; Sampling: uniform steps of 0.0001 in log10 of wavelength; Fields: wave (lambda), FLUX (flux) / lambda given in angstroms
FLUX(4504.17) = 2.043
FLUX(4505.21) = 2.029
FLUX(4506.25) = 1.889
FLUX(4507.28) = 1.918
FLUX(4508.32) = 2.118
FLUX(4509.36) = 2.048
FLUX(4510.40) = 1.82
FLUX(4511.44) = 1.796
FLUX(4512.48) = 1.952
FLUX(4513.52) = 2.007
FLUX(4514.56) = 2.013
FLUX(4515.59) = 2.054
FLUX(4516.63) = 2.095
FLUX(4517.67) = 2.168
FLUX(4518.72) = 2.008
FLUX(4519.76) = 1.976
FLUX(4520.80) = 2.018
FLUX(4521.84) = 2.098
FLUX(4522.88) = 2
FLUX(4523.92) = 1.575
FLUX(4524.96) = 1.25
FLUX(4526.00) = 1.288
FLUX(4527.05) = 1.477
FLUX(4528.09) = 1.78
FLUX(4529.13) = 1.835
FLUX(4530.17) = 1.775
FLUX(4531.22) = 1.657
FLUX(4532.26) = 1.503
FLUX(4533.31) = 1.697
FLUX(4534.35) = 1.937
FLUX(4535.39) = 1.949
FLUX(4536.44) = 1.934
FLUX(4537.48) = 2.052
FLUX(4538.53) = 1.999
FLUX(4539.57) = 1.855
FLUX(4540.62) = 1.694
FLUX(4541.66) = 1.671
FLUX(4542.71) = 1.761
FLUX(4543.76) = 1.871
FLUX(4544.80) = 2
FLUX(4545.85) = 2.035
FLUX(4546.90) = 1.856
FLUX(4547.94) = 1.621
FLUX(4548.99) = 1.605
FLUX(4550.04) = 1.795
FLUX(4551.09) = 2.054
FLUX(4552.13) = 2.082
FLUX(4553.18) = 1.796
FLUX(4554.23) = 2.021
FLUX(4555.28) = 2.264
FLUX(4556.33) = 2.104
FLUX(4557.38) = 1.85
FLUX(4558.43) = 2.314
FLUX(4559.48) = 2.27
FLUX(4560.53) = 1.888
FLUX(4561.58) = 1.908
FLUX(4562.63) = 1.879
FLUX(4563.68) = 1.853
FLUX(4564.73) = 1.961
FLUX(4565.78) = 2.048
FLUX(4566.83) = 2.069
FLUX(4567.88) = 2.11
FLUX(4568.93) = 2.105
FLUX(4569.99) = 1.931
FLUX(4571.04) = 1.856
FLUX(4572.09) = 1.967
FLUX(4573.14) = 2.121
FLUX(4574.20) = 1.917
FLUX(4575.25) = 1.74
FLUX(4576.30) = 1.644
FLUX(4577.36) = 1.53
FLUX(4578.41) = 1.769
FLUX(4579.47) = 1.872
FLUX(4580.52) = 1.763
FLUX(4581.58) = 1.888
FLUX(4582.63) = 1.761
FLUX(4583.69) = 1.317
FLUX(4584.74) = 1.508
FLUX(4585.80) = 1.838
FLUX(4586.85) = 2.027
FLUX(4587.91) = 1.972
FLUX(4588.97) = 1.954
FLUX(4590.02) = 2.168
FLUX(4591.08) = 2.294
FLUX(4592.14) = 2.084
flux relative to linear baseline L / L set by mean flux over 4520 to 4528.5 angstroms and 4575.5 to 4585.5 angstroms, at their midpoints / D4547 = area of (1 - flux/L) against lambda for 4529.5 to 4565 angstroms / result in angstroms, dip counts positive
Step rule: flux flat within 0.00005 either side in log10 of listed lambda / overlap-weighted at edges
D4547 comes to -4.4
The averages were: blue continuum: 1.69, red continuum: 1.68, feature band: 1.9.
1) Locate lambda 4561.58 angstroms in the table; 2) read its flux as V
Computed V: 1.908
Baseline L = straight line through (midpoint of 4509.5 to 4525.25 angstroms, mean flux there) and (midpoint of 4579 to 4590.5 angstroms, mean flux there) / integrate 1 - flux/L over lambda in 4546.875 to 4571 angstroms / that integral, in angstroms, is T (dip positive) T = -1.4 angstroms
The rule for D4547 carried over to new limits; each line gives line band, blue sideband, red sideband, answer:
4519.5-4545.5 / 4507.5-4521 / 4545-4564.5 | 2.6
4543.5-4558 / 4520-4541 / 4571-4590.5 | -1.1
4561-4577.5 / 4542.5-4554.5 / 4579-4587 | -1.2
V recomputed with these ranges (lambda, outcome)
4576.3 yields 1.644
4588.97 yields 1.954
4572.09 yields 1.967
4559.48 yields 2.27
